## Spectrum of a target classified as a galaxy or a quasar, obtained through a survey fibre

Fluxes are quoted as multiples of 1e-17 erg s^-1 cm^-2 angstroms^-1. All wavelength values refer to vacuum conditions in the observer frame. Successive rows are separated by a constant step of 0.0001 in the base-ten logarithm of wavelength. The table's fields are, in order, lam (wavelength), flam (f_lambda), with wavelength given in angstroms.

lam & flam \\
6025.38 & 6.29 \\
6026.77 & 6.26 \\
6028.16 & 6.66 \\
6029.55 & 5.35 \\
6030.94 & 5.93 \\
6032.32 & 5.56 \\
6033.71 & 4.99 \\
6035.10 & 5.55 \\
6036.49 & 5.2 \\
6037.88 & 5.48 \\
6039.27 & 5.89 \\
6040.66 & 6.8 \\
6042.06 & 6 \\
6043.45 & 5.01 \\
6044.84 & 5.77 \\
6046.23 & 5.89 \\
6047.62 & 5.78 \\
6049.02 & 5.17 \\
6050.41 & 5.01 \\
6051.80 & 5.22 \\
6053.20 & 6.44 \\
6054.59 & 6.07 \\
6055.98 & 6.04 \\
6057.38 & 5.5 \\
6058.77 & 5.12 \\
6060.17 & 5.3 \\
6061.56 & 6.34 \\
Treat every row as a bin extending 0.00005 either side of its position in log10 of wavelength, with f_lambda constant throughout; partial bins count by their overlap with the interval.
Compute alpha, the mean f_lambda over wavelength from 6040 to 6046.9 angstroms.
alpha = 5.89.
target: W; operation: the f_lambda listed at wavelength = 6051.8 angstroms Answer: 5.22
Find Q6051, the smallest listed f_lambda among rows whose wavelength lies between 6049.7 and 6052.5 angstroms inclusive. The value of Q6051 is 5.01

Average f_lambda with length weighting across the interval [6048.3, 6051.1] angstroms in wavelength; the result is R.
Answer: 5.09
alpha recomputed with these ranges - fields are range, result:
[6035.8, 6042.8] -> 5.86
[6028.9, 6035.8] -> 5.48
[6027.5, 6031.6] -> 5.97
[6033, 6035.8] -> 5.27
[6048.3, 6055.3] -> 5.58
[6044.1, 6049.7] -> 5.65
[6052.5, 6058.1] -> 6.01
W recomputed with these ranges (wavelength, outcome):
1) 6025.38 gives 6.29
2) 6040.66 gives 6.8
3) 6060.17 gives 5.3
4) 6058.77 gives 5.12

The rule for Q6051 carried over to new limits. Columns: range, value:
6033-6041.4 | 4.99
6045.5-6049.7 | 5.17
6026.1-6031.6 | 5.35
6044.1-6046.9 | 5.77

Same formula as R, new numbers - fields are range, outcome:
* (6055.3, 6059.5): 5.54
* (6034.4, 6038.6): 5.41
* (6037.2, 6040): 5.7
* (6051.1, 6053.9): 5.83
